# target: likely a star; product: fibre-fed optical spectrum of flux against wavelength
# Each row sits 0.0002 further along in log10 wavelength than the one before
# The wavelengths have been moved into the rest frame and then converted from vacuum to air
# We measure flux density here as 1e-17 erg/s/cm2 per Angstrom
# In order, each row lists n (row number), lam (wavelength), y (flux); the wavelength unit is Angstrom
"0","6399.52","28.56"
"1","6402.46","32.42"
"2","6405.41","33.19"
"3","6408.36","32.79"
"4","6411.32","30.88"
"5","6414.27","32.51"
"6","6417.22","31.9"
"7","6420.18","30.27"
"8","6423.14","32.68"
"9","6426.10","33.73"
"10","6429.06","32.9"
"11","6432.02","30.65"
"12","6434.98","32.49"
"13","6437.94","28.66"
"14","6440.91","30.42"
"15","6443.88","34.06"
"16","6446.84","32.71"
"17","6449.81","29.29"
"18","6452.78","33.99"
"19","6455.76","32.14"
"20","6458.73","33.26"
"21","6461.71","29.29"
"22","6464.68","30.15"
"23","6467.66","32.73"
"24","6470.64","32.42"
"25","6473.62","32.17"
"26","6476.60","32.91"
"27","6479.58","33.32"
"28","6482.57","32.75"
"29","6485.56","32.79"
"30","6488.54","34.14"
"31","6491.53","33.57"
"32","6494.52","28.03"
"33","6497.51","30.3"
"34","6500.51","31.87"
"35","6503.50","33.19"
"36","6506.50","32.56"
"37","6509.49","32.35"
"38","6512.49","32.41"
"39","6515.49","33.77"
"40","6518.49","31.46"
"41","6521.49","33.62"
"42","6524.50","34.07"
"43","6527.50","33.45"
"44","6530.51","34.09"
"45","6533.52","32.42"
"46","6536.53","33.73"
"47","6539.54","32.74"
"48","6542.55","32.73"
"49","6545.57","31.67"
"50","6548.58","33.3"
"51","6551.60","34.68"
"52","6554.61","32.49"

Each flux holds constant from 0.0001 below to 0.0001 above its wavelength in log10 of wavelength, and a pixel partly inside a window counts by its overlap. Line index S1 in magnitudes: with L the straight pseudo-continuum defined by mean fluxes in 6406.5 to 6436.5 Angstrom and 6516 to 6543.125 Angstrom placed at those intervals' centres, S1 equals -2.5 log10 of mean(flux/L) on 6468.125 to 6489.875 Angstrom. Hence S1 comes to -0.01 mag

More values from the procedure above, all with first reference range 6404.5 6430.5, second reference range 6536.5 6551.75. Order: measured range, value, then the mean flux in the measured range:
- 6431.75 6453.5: 0.03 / 31.5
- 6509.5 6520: 0.01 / 32.5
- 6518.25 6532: -0.02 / 33.5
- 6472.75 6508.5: 0.01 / 32.3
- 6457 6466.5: 0.05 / 31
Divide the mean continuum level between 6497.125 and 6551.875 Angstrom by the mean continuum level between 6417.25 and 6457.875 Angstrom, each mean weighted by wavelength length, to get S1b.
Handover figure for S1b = 1.03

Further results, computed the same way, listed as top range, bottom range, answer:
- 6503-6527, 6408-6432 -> 1.03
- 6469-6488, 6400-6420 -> 1.03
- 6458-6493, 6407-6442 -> 1.02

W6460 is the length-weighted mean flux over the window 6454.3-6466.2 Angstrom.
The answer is 31.2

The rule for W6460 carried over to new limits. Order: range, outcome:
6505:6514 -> 32.5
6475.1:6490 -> 33.2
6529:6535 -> 33.2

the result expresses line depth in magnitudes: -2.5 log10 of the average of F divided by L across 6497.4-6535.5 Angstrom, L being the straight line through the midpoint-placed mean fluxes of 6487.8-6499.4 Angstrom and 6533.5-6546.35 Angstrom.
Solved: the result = -0.03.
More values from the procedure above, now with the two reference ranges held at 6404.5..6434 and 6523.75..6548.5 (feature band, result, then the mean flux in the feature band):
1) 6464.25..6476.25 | 0.015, 32.1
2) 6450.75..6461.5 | -0.001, 32.5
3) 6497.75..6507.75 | 0.020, 32.2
